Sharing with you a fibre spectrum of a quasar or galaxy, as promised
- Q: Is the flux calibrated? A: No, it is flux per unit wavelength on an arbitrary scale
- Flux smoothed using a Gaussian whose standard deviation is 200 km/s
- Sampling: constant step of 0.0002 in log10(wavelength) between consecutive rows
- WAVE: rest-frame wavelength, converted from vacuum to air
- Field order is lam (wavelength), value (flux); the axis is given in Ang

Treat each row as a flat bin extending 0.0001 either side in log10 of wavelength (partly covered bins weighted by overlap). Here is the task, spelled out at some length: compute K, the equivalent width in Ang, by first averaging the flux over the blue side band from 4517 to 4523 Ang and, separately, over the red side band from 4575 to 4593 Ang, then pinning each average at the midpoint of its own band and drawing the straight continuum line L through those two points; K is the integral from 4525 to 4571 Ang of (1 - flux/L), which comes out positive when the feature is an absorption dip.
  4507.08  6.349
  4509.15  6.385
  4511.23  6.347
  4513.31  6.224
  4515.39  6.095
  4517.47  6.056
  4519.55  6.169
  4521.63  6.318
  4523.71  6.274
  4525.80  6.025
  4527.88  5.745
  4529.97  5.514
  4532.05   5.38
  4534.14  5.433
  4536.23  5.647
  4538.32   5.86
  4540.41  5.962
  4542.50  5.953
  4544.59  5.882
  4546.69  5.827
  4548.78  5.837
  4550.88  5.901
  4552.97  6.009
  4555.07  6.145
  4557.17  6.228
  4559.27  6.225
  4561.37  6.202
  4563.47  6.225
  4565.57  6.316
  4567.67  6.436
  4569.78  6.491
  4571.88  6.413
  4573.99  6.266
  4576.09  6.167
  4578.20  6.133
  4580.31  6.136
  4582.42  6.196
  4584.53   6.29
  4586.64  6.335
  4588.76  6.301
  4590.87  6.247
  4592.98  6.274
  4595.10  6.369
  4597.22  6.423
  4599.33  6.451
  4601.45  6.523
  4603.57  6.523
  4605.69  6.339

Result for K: 1.8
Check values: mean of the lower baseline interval 6.2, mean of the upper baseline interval 6.23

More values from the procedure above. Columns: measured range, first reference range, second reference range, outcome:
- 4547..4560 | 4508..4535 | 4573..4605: 0.2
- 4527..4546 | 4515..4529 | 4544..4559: 1.0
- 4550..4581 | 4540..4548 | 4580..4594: -0.7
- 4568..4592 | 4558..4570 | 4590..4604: 0.3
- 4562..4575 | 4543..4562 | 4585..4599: -0.4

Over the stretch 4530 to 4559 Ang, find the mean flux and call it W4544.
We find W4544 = 5.85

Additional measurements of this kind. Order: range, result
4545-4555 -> 5.92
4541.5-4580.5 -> 6.15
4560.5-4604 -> 6.32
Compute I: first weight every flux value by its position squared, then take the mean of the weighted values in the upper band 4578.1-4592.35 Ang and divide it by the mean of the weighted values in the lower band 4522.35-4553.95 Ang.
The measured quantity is 1.09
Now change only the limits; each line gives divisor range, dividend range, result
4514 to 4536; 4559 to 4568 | 1.08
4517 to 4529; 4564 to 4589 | 1.06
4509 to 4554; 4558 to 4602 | 1.08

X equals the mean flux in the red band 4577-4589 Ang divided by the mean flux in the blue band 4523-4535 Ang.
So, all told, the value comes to 1.1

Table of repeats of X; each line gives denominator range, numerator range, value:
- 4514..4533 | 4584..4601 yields 1.06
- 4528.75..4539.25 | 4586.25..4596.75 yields 1.13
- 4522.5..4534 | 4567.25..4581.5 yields 1.09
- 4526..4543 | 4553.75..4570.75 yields 1.10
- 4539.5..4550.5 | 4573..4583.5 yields 1.05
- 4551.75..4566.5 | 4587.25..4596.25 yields 1.02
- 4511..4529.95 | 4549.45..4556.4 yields 0.99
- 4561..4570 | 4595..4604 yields 1.02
